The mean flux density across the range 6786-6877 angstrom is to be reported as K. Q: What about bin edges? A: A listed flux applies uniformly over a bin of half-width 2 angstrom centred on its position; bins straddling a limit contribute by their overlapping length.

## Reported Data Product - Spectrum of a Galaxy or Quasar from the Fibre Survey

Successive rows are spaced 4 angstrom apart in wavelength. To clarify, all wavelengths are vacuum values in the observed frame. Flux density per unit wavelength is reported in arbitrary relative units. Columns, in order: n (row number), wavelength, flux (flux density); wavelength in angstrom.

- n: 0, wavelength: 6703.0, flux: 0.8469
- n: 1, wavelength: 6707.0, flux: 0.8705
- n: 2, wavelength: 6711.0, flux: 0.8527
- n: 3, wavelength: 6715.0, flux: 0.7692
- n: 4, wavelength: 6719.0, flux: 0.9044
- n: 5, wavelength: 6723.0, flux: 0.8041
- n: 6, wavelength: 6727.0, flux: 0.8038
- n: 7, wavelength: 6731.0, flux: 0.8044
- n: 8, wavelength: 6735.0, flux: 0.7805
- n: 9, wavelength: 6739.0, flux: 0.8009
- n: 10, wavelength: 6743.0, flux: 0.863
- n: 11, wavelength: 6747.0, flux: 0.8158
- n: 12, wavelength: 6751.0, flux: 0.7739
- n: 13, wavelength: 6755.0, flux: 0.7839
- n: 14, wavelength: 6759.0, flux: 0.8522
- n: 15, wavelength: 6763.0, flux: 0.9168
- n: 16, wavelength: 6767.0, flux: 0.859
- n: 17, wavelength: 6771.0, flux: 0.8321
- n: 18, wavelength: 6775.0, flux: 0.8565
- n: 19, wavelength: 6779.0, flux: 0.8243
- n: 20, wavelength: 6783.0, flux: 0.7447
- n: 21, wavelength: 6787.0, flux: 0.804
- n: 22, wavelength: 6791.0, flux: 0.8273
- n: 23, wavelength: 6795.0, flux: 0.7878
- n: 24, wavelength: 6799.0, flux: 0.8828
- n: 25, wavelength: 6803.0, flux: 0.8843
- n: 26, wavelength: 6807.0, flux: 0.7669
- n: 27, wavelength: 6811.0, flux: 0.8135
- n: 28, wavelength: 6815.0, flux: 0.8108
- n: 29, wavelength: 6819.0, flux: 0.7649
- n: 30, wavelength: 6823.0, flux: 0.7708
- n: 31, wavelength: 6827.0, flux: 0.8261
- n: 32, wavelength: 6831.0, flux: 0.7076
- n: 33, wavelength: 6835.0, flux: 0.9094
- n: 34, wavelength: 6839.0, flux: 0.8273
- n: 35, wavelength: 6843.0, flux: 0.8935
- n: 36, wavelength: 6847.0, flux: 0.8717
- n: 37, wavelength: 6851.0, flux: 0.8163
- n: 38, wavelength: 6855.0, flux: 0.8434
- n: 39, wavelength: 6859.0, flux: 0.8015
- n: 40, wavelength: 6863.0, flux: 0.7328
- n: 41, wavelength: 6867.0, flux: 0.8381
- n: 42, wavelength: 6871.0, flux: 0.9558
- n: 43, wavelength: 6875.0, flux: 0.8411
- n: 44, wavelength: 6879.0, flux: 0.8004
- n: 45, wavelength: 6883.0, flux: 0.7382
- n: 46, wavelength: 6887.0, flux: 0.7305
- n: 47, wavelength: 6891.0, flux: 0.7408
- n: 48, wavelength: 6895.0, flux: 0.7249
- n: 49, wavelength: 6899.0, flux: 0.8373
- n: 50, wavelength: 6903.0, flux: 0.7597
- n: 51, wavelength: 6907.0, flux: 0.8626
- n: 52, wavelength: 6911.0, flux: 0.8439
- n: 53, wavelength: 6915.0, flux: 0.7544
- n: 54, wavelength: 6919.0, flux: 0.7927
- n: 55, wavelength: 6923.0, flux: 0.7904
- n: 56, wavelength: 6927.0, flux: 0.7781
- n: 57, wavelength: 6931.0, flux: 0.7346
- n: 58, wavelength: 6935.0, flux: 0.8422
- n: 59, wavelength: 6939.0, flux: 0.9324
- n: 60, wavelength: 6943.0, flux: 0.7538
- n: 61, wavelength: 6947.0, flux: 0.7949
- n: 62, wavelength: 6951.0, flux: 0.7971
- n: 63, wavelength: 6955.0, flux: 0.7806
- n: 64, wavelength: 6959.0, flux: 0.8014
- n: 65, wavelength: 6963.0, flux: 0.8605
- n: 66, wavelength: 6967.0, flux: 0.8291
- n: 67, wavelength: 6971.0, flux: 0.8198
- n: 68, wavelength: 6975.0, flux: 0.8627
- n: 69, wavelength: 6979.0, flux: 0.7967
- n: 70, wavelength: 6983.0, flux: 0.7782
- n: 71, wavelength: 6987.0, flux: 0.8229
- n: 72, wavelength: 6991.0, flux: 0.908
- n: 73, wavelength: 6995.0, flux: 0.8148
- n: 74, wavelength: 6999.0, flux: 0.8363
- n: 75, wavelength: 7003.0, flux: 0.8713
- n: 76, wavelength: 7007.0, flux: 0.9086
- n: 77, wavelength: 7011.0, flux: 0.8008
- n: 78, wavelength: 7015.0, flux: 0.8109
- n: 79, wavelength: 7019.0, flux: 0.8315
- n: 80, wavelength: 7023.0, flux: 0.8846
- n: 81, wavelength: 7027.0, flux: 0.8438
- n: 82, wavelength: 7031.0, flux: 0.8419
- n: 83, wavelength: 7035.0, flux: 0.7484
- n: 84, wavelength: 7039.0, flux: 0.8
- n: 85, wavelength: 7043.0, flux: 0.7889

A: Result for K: 0.825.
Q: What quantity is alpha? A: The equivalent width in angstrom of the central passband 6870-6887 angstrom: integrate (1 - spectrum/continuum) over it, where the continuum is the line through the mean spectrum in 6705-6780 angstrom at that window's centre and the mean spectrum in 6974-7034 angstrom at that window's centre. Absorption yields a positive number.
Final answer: 0.4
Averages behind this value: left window 0.83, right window 0.839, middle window 0.815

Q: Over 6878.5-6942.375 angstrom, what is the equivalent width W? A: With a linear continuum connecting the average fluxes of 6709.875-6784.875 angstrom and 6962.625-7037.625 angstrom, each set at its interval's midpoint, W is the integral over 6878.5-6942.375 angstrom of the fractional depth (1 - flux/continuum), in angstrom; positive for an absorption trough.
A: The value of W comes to 3.1 angstrom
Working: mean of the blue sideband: 0.823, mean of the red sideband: 0.834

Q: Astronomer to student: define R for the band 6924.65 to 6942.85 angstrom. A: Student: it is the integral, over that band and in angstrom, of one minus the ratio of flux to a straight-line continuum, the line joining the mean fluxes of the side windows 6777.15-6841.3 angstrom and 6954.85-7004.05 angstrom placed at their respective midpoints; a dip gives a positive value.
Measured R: 0.2 angstrom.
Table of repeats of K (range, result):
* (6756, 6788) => 0.836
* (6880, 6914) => 0.78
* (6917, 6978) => 0.811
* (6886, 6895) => 0.734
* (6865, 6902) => 0.8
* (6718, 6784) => 0.825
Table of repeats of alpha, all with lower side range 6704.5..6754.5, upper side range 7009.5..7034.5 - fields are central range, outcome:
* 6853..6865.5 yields 0.5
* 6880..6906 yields 2.0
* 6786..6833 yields 1.1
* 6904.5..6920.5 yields 0.3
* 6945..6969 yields 0.5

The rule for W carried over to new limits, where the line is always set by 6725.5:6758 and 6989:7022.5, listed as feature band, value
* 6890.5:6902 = 0.8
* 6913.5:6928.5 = 1.0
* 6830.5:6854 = -0.7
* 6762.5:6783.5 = -0.8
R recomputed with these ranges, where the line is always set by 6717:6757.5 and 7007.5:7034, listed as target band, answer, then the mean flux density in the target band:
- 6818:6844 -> 0.3 angstrom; 0.813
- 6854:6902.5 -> 1.7 angstrom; 0.797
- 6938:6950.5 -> 0.2 angstrom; 0.815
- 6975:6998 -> 0.2 angstrom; 0.828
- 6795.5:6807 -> -0.4 angstrom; 0.851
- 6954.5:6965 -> 0.2 angstrom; 0.819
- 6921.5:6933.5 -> 0.9 angstrom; 0.77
